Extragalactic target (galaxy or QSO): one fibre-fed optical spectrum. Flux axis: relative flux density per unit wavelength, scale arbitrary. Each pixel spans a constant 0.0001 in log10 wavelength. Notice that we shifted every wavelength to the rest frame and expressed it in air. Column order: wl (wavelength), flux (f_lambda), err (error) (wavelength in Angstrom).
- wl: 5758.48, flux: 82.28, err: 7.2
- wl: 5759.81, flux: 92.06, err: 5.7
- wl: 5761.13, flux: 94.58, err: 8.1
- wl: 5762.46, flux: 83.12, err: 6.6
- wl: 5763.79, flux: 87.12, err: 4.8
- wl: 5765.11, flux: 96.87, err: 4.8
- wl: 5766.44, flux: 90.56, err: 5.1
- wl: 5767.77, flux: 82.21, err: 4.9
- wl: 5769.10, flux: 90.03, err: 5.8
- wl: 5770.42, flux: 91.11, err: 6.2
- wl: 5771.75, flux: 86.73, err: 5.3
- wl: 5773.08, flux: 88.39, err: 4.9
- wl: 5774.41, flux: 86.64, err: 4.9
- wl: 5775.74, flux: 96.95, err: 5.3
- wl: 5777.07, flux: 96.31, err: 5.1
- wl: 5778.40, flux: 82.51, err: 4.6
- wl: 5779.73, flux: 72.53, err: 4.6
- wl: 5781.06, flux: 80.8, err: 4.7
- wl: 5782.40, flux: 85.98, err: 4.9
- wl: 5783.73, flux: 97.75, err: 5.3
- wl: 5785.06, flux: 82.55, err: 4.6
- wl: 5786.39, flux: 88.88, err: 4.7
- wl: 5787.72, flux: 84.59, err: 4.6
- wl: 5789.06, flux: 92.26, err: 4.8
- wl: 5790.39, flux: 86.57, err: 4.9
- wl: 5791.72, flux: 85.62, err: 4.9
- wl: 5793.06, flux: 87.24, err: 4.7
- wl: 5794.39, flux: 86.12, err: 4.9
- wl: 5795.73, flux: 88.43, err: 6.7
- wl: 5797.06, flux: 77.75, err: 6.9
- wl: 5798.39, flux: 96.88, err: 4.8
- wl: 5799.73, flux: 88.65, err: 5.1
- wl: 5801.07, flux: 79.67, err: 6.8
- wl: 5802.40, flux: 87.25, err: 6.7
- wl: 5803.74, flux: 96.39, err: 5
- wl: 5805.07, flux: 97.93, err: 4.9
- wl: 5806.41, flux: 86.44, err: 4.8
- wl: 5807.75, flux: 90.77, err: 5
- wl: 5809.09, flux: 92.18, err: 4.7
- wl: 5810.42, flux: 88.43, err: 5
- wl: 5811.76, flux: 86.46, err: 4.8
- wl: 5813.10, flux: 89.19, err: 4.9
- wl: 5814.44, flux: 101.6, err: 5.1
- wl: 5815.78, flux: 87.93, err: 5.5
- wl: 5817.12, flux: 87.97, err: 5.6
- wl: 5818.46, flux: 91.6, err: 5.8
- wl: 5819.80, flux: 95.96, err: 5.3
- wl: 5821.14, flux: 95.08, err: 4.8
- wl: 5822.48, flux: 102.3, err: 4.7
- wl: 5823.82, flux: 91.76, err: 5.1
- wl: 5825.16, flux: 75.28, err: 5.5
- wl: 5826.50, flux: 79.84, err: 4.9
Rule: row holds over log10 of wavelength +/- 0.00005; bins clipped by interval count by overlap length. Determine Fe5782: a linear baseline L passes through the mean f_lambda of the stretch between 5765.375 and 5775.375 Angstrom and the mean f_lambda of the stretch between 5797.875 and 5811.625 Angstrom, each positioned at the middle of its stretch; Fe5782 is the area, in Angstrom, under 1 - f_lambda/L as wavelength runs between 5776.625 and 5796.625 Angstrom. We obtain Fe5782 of 0.7 Angstrom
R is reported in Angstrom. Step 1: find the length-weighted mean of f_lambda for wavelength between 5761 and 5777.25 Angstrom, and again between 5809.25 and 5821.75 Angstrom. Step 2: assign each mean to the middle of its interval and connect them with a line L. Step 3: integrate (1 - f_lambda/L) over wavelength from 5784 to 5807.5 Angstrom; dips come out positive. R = 0.71 Angstrom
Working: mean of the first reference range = 89.7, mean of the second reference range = 91.6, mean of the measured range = 88.1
